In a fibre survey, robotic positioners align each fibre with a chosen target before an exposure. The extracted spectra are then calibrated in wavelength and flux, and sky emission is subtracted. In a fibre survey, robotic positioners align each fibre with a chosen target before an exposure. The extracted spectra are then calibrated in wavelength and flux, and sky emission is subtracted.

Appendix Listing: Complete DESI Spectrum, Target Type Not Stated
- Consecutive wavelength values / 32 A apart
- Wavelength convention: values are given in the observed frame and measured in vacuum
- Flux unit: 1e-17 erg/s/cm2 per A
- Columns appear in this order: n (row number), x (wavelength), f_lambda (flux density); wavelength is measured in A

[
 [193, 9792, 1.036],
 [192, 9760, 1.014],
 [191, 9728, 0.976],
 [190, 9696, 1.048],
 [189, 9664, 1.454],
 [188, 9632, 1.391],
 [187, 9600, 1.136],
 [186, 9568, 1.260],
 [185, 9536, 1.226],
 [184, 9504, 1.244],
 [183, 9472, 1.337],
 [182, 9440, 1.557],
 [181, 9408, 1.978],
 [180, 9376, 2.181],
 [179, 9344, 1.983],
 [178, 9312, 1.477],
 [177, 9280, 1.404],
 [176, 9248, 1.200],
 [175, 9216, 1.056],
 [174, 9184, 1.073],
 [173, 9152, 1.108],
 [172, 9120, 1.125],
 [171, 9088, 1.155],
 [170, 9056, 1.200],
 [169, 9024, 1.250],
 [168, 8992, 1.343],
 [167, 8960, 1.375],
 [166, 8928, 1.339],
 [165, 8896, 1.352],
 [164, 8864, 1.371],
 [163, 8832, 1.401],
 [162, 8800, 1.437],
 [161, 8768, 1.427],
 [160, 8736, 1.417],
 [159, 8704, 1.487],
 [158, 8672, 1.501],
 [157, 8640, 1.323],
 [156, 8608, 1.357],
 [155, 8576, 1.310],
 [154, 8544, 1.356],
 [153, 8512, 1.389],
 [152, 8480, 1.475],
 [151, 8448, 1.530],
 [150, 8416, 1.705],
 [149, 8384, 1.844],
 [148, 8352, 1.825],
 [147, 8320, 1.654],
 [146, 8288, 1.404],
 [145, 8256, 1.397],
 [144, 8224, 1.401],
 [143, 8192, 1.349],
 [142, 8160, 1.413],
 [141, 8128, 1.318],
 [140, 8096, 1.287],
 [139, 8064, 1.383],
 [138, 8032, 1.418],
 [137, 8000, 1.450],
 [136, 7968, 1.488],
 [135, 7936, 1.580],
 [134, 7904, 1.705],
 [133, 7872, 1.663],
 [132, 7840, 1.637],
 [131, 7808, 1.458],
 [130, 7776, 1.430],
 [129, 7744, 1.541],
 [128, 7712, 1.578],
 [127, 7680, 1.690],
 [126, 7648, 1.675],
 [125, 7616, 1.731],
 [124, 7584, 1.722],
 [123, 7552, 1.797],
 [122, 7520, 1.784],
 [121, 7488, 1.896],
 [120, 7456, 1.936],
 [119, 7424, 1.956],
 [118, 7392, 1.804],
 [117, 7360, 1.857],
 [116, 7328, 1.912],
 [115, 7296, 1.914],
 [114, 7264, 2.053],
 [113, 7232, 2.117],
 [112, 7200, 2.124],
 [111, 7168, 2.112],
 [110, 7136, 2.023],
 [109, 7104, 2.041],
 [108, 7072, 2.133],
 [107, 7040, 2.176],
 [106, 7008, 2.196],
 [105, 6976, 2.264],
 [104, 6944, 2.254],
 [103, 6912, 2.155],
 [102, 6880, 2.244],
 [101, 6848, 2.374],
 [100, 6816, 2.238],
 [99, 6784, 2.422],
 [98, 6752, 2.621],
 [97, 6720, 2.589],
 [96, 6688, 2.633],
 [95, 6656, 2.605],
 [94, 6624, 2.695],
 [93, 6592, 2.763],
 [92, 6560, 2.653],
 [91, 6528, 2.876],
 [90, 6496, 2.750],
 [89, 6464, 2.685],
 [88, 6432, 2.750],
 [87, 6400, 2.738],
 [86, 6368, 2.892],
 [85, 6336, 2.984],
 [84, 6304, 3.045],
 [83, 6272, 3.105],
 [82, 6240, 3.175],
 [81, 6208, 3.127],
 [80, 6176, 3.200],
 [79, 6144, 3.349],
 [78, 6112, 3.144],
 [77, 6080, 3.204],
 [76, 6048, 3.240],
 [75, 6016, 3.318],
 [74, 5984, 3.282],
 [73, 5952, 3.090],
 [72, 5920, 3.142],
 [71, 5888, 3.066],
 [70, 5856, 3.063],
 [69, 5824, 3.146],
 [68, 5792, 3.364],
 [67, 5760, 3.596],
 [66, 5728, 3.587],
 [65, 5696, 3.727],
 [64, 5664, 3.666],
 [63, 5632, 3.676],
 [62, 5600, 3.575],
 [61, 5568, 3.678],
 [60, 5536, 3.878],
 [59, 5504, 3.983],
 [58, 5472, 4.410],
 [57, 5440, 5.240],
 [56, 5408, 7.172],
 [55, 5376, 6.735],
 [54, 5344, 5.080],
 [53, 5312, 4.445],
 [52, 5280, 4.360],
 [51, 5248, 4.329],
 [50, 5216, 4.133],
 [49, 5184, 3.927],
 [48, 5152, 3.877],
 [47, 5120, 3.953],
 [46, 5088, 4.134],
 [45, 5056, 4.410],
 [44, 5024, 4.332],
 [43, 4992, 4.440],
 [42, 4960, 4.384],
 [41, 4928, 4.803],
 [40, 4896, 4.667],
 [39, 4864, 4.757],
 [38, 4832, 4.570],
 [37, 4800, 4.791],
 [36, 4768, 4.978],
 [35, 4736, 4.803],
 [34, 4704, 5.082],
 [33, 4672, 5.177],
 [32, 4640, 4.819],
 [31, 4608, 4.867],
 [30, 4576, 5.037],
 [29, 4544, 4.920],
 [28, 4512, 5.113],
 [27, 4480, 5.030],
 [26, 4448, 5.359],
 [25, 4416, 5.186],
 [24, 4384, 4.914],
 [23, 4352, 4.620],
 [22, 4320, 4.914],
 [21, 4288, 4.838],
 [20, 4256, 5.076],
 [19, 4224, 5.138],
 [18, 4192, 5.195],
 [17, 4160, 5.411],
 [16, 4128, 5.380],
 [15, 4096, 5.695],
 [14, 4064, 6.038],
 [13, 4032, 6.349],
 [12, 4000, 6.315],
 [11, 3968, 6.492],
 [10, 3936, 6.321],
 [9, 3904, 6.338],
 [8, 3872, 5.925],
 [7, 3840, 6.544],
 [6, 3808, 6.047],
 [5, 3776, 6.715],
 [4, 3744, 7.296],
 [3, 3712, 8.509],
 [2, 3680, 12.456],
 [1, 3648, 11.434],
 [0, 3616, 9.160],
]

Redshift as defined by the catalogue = 0.928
